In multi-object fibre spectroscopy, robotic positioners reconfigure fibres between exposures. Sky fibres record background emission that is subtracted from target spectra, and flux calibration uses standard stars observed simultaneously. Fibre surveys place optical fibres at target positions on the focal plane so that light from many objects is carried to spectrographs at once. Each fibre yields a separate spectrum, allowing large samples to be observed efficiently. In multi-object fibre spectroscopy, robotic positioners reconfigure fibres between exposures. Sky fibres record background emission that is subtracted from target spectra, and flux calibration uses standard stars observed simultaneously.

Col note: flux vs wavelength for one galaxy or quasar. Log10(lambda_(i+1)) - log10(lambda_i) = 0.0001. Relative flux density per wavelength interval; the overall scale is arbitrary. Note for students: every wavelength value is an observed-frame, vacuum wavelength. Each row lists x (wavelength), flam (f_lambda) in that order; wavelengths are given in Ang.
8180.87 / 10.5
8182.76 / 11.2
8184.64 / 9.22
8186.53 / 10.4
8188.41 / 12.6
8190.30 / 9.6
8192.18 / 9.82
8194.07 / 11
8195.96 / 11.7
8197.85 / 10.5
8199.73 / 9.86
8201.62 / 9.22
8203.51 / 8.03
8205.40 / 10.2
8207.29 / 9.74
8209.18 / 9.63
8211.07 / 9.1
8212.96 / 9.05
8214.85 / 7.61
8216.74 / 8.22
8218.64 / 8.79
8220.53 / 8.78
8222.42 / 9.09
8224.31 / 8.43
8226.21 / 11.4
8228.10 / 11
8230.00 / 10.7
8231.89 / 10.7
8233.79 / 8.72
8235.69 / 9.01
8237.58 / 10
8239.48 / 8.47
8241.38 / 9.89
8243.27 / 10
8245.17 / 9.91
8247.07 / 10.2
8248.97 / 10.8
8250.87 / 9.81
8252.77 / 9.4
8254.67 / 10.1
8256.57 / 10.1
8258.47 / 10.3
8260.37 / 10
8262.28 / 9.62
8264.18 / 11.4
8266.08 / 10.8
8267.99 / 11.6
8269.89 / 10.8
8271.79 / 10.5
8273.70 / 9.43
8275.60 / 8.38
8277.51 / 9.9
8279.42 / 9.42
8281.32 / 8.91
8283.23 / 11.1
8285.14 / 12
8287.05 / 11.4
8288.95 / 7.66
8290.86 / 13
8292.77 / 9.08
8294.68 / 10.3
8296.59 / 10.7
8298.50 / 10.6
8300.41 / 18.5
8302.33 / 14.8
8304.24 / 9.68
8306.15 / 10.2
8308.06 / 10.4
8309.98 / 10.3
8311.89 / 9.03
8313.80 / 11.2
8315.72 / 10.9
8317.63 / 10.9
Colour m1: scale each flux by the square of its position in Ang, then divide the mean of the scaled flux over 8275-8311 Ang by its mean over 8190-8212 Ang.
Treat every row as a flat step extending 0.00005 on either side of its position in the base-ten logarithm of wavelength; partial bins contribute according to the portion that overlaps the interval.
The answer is 1.13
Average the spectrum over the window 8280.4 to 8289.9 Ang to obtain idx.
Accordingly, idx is 10.2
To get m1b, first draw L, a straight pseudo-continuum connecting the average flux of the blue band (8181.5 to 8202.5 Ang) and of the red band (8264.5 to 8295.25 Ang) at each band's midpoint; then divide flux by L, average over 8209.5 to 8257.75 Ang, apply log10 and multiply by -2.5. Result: 0.088 mag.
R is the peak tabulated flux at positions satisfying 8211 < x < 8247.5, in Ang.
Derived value 11.4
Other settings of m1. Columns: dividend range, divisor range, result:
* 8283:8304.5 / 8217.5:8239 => 1.23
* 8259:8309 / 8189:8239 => 1.14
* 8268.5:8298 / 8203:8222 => 1.16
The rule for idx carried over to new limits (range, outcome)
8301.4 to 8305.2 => 12.2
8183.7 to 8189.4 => 10.7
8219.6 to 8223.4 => 8.95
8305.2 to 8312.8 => 9.99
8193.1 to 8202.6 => 10.4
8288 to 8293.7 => 9.92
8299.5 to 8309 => 12.7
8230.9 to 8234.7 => 9.73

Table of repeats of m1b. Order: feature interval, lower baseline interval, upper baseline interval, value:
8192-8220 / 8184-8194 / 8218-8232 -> 0.08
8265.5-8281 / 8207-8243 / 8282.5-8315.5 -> 0.05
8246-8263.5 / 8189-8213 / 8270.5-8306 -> 0.04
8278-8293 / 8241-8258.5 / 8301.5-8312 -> 0.02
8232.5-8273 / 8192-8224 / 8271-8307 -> 0.01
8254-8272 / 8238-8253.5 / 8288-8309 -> -0.02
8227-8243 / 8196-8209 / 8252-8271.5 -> 0.03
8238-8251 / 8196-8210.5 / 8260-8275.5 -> 0.03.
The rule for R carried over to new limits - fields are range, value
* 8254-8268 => 11.6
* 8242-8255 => 10.8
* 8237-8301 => 18.5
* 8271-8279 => 10.5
